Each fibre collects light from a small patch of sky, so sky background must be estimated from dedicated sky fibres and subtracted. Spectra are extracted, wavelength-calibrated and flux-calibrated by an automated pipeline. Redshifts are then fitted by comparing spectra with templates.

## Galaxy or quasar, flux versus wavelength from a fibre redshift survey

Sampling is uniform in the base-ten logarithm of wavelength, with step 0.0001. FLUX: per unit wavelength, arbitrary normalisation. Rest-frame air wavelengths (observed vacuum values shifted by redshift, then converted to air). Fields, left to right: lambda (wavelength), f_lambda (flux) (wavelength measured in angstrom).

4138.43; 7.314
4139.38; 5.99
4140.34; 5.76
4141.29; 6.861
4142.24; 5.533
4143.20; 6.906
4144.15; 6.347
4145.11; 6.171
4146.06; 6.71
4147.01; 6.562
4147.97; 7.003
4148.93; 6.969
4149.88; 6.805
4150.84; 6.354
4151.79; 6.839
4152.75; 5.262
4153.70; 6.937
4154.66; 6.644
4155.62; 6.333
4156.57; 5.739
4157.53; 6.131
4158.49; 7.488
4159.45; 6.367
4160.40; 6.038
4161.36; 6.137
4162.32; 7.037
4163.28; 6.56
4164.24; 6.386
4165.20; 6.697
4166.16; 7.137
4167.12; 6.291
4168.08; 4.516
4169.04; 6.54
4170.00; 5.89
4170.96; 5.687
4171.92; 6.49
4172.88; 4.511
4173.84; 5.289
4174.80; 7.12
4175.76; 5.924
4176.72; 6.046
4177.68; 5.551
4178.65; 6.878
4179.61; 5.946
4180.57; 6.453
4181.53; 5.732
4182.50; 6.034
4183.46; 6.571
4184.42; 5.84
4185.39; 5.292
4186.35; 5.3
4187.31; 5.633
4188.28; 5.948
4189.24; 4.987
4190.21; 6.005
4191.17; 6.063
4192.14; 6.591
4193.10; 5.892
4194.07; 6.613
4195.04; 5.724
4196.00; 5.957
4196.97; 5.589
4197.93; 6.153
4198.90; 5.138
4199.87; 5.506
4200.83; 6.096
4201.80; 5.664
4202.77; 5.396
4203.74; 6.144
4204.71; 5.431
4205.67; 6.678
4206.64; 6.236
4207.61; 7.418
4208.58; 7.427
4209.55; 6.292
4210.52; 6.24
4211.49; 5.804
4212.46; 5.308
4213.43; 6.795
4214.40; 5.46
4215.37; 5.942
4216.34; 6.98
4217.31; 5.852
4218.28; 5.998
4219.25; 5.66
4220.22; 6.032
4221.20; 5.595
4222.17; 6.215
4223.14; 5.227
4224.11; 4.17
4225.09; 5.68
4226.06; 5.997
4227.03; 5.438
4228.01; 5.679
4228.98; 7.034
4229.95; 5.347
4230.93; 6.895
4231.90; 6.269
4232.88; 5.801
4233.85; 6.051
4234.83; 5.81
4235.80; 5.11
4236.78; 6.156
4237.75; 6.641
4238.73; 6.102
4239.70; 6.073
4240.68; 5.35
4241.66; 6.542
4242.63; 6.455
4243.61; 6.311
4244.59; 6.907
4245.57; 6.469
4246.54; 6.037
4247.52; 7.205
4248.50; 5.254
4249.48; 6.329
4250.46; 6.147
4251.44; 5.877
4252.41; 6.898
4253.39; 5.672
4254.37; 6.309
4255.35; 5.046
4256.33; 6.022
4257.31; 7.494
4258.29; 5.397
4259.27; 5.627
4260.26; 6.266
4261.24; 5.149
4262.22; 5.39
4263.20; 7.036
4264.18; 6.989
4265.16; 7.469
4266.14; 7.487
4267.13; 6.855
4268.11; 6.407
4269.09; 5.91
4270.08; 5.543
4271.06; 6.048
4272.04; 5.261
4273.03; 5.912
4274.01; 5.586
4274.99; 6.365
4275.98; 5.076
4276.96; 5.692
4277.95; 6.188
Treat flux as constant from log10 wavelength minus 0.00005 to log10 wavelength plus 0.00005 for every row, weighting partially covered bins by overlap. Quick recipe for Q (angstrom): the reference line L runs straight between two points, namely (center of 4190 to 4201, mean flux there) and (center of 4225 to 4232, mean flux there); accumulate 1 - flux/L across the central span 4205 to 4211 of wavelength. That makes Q -0.69 angstrom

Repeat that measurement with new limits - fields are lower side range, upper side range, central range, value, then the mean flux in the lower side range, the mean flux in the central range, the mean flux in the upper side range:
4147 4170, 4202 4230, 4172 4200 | 1.5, 6.43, 5.89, 5.99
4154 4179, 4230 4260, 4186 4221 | 1.0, 6.21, 6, 6.13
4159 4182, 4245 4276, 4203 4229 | 0.6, 6.14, 6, 6.16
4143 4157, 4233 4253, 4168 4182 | 1.0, 6.5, 5.95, 6.18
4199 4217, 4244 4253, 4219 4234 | 1.0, 6.13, 5.81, 6.34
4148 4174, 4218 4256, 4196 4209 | 0.1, 6.29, 6.06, 6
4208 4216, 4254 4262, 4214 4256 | 0.2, 6.19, 6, 5.89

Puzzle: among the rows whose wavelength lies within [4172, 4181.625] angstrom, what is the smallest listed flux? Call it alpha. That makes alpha 4.511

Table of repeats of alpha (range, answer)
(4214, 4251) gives 4.17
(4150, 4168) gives 5.262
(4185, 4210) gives 4.987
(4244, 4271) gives 5.046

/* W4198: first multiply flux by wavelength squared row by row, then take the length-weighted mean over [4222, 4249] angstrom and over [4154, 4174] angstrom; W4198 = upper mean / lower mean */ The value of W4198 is 1.0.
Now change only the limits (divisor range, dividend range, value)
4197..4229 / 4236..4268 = 1.08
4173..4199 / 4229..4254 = 1.07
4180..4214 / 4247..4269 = 1.08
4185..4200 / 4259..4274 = 1.11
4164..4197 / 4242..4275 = 1.08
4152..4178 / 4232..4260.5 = 1.03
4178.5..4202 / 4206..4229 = 1.03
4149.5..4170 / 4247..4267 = 1.03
